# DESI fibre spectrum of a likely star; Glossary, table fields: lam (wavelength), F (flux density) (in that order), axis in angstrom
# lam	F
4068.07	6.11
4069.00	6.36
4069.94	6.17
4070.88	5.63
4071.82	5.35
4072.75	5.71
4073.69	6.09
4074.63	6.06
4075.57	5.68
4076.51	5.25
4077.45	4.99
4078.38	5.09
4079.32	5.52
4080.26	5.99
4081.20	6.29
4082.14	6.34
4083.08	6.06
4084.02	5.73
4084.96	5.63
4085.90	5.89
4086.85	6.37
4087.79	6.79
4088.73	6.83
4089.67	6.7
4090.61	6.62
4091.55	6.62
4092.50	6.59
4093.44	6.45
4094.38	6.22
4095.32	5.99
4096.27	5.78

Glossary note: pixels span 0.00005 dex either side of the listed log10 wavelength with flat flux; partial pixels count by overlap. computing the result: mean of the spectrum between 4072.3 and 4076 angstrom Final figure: 5.88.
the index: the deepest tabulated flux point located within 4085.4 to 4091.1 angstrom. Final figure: 5.89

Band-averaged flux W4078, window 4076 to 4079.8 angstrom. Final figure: 5.23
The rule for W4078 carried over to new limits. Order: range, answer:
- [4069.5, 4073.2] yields 5.72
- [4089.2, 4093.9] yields 6.6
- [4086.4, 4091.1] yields 6.67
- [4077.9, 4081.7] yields 5.73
